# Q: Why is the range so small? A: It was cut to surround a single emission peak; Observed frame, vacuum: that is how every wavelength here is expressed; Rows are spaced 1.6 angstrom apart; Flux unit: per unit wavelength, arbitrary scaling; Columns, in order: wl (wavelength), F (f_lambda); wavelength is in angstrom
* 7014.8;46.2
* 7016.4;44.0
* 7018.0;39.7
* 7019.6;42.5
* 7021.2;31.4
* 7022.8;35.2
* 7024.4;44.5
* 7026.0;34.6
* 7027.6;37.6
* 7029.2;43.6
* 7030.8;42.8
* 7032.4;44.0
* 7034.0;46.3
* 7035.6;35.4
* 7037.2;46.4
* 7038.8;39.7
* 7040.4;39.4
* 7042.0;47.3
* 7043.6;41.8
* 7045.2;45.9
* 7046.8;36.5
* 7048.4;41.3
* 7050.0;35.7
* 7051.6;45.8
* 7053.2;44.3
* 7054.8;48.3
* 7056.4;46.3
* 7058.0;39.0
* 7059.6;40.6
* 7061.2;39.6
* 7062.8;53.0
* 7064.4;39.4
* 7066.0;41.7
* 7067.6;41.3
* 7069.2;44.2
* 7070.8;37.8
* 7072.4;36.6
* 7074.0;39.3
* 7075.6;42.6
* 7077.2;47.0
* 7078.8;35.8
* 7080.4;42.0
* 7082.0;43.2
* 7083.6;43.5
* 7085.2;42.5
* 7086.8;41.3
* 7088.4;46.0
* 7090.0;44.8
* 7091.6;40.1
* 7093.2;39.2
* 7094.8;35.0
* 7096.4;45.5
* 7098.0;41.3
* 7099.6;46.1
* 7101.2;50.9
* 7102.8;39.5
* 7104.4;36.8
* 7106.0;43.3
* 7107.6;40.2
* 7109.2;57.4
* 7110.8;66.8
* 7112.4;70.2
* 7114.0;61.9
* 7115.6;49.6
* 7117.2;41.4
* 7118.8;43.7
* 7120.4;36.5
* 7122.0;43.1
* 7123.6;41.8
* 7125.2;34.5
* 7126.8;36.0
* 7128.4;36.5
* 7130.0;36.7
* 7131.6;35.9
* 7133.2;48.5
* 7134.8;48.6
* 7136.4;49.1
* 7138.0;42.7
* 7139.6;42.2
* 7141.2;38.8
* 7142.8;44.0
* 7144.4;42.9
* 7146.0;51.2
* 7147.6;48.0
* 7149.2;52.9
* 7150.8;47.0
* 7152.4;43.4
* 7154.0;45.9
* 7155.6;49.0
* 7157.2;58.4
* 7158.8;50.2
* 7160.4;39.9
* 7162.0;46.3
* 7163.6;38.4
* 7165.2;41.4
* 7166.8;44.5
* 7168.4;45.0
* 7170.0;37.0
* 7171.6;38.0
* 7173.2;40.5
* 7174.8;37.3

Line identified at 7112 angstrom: H-gamma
